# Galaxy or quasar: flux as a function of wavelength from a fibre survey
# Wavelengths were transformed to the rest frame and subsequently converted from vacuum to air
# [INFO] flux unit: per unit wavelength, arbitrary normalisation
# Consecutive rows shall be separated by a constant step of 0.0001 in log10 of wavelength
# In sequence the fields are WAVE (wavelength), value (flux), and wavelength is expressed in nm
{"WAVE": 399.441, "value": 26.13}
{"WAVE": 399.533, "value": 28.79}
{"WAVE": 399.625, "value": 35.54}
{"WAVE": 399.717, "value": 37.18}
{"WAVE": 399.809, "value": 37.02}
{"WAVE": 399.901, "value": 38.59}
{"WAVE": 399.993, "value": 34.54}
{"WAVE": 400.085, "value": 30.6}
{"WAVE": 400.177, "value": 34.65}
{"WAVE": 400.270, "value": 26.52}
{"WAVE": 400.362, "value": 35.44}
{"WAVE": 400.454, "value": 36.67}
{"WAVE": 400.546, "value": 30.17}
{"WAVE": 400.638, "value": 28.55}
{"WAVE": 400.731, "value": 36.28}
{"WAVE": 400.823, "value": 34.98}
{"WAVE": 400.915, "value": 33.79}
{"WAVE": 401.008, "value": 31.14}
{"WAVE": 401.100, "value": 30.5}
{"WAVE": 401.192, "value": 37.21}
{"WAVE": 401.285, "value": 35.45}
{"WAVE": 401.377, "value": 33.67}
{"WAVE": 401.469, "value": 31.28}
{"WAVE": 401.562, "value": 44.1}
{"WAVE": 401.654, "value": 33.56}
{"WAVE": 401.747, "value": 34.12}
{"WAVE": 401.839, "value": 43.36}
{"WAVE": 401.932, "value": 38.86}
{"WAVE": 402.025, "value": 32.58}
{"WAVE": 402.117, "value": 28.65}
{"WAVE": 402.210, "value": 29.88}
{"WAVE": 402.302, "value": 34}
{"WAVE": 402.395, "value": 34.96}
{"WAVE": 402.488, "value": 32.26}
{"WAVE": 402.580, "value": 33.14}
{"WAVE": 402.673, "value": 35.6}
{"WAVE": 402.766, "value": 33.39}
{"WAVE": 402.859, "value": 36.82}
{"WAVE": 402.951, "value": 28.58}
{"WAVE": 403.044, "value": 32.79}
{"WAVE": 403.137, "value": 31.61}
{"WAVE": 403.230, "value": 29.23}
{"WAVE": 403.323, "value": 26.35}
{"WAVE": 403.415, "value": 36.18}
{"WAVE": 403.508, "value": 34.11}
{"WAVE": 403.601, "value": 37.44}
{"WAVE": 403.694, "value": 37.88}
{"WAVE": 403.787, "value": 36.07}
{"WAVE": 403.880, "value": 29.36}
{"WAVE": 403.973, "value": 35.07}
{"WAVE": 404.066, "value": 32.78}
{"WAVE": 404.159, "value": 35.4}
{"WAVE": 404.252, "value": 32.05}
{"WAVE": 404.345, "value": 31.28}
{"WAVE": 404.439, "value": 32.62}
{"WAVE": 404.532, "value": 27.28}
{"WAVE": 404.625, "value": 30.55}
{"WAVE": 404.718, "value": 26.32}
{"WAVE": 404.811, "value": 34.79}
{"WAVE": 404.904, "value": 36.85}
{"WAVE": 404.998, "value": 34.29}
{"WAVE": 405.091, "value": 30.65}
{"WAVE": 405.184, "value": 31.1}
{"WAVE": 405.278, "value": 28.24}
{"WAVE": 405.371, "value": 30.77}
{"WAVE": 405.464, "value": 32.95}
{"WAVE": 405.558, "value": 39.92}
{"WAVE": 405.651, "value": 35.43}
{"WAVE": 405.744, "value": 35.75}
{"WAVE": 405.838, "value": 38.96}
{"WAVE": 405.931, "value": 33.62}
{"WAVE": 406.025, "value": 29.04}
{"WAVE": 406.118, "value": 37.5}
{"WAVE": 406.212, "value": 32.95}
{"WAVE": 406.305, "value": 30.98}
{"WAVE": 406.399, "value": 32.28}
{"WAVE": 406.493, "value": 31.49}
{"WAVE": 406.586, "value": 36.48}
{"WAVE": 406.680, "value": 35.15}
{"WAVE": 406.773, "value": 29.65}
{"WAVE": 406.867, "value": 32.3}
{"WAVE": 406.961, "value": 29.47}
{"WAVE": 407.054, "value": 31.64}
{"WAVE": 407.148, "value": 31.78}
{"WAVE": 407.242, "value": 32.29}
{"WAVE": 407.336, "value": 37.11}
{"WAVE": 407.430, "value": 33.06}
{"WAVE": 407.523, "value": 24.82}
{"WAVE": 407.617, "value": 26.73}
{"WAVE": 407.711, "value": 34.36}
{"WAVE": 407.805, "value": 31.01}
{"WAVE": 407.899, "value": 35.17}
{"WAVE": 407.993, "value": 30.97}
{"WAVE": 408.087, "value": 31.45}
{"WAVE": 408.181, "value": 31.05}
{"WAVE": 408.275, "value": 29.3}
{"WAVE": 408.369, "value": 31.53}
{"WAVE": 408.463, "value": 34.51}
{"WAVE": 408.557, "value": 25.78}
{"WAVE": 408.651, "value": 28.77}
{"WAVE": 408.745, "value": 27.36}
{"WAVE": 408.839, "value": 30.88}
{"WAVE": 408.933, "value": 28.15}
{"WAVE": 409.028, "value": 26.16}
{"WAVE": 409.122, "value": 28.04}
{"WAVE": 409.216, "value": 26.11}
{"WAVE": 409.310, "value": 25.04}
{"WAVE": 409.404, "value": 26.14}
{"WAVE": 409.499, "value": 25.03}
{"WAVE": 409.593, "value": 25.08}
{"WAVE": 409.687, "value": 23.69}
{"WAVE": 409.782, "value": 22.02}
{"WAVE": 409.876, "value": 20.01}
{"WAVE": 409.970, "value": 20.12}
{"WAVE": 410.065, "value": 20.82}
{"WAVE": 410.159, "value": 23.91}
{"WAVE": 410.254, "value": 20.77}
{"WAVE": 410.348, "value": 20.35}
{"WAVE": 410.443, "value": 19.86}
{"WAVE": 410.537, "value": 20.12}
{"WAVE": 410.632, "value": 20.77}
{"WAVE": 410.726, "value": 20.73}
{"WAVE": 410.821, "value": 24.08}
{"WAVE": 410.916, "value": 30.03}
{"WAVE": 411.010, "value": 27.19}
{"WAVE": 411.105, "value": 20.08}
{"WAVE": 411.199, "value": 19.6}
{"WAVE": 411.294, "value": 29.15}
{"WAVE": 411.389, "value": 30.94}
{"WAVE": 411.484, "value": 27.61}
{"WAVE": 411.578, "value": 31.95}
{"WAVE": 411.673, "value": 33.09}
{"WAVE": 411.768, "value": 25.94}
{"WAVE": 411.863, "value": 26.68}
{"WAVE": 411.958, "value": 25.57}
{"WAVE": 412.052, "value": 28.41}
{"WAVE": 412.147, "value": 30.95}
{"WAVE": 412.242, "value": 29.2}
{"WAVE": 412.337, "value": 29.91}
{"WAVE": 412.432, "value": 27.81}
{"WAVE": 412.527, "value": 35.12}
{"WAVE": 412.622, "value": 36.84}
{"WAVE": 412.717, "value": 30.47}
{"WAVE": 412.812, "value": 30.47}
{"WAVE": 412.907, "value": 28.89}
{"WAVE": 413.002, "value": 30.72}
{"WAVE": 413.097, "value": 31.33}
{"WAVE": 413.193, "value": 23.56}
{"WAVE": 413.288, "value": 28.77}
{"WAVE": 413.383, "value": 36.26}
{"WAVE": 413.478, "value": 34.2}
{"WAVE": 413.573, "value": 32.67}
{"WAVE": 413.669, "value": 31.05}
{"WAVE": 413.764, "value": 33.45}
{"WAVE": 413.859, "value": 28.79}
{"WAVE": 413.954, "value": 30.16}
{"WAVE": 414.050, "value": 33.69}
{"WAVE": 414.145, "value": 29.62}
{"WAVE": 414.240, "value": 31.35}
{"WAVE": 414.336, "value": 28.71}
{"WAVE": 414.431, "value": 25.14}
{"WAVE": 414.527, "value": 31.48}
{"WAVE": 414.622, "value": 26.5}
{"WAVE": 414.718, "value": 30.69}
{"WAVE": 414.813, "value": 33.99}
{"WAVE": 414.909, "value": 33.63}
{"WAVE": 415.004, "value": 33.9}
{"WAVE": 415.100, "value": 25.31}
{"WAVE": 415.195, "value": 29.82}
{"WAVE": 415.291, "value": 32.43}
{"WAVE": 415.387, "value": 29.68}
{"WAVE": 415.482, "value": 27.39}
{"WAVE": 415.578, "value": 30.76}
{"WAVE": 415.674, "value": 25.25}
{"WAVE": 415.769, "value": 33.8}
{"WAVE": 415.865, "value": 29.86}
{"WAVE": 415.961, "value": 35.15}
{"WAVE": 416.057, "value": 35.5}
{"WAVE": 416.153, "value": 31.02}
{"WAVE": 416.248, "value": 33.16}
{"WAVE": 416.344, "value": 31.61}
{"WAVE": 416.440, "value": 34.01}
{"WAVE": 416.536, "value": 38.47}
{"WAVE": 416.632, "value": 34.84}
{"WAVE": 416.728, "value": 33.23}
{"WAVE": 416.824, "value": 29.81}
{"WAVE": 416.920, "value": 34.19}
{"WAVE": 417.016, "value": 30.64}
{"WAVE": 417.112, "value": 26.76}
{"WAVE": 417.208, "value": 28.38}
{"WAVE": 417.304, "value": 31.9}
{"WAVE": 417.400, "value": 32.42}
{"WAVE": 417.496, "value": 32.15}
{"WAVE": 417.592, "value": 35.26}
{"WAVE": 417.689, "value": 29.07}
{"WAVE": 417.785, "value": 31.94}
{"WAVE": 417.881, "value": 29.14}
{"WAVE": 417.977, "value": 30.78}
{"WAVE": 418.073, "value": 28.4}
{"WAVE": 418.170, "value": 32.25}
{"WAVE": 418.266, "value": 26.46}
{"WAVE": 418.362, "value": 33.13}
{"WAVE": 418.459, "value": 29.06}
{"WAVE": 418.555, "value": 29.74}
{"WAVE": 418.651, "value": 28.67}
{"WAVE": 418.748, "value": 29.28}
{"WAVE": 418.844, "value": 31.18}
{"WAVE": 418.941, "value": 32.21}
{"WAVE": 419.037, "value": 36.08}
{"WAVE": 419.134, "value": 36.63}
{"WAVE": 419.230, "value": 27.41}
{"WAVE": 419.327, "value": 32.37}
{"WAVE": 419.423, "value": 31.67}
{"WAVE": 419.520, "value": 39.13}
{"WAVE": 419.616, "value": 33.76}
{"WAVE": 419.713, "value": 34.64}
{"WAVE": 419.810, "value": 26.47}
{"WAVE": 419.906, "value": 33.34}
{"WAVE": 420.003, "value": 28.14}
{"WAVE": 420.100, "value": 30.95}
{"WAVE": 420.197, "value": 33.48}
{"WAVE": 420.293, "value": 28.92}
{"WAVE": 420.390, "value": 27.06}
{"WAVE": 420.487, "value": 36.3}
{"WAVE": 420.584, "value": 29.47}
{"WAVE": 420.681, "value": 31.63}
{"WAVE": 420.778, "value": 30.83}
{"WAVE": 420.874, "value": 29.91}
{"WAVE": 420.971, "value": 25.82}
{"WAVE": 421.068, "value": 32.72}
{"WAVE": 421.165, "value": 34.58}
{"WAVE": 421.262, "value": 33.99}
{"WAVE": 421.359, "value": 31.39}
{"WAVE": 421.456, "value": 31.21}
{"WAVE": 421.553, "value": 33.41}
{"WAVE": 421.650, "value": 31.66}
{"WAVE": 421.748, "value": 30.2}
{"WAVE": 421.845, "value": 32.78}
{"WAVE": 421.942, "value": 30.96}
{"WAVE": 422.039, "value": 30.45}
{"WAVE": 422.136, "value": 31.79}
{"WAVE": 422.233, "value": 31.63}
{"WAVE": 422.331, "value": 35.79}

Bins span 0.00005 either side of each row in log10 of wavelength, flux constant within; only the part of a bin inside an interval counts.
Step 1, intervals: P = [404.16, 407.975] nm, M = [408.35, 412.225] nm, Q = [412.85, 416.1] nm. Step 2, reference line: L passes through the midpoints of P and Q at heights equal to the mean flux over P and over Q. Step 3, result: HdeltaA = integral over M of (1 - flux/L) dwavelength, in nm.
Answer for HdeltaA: 0.725 nm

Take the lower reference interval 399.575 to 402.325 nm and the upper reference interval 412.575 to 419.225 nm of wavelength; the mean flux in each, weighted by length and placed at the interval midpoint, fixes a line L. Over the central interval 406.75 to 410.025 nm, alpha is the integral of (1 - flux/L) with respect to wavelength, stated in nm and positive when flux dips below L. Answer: 0.40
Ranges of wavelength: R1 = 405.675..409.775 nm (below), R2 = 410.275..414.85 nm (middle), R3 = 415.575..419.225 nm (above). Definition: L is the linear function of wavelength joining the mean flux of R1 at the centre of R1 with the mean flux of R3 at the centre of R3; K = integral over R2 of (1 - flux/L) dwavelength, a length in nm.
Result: 0.37 nm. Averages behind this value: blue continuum 30.6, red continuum 31.6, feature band 28.6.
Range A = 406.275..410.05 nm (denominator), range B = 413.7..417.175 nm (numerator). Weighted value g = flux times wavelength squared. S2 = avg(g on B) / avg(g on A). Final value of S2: 1.11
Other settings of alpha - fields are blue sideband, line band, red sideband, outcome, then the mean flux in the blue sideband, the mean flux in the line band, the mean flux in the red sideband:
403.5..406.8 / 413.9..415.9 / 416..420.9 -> 0.120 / 33.3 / 30.1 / 31.6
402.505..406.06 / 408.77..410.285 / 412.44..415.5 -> 0.345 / 33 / 24.6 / 30.8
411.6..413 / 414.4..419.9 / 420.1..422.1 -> -0.117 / 30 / 31.4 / 31.3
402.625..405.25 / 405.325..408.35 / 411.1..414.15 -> -0.084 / 32.7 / 32.7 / 29.9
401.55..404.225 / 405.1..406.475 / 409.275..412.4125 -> -0.123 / 33.9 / 33.4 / 25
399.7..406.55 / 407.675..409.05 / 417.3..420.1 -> 0.098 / 33.5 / 30.5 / 31.5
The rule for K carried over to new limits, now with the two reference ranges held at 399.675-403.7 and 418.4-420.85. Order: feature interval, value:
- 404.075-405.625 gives 0.06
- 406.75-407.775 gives 0.06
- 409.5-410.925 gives 0.47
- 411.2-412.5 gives 0.15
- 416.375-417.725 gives -0.02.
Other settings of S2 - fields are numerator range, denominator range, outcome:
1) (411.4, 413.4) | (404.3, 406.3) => 0.94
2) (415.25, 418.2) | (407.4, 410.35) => 1.21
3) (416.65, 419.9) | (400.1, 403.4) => 1.02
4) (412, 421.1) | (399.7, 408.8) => 1.00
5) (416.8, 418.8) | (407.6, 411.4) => 1.22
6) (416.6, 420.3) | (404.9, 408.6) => 1.03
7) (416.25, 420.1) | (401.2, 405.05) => 1.02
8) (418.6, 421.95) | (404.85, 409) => 1.05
